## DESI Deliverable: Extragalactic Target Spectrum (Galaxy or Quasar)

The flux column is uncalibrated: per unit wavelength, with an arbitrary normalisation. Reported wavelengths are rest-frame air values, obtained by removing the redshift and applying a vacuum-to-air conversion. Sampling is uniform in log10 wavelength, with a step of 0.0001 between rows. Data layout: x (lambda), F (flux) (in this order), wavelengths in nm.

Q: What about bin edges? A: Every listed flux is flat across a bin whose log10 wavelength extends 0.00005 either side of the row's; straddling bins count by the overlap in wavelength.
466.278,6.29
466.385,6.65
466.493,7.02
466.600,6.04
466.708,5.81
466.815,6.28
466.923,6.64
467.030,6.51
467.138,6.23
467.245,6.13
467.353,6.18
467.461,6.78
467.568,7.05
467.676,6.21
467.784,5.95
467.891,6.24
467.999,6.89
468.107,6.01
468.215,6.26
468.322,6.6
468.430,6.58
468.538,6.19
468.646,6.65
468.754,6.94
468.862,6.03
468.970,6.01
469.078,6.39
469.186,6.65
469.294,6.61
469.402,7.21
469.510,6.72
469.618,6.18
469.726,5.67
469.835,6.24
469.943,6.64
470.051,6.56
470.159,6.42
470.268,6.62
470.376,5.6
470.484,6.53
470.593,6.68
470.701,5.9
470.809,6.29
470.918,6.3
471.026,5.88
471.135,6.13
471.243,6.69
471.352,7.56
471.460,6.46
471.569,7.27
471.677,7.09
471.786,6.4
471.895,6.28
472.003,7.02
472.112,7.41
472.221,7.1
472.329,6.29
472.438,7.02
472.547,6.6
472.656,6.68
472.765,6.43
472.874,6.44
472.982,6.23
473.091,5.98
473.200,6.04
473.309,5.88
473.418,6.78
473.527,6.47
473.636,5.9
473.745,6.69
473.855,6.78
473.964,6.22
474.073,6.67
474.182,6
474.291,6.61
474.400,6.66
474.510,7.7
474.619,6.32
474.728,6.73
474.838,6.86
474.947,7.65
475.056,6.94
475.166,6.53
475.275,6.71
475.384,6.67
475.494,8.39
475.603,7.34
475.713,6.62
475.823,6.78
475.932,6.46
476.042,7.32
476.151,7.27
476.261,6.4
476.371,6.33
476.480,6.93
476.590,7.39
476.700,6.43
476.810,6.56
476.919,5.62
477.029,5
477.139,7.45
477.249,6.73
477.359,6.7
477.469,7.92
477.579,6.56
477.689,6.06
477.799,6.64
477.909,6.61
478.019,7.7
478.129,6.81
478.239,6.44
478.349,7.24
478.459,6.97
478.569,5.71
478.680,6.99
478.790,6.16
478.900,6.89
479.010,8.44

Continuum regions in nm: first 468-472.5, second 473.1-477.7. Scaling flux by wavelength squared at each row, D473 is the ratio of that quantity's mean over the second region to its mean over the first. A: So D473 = 1.0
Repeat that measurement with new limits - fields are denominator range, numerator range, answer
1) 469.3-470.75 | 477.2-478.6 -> 1.10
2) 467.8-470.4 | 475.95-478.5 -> 1.09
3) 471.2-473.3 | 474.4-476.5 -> 1.05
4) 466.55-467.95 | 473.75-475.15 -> 1.10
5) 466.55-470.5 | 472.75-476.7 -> 1.08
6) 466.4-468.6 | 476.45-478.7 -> 1.09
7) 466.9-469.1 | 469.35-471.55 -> 1.01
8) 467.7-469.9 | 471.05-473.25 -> 1.05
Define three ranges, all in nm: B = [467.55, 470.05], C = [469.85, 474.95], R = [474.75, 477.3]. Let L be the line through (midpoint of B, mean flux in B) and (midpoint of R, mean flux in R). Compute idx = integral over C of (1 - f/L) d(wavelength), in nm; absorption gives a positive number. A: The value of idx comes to 0.05 nm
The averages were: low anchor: 6.42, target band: 6.55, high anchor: 6.8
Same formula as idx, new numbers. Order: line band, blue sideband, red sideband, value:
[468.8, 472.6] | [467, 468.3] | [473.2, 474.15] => -0.09 nm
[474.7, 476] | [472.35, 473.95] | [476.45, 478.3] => -0.09 nm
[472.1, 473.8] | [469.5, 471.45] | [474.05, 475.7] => 0.05 nm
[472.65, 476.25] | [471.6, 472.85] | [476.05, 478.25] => 0.02 nm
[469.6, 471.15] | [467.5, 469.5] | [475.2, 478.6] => 0.07 nm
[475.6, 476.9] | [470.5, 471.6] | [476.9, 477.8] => -0.05 nm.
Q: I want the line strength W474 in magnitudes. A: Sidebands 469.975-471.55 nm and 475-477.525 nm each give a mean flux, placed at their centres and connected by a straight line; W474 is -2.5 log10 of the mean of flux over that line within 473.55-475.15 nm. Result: 0.00 mag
